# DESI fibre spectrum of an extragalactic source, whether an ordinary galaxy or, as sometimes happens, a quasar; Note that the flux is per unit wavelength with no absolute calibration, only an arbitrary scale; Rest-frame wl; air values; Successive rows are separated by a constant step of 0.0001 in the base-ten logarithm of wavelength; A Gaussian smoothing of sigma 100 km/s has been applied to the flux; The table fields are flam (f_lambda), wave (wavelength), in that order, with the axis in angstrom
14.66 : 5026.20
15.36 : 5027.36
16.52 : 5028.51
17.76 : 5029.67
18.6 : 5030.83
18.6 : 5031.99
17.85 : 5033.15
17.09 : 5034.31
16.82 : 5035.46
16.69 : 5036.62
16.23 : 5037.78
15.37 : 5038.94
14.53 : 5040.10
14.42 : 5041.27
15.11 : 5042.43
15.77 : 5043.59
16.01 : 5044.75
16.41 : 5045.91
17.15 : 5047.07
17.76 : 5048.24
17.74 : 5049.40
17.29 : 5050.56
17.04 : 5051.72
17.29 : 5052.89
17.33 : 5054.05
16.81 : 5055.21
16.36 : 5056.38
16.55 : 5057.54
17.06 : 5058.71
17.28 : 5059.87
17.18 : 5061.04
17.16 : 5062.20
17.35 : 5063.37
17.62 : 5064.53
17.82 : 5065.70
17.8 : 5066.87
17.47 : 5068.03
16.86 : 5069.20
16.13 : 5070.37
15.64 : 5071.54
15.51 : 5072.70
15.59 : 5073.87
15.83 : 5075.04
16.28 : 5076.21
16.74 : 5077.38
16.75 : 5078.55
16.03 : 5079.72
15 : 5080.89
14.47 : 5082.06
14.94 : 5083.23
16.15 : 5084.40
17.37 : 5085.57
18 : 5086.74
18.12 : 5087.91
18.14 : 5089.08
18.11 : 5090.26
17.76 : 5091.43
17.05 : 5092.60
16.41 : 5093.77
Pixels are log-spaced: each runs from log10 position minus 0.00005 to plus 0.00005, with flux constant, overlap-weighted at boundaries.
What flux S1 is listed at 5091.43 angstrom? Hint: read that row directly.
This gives 17.76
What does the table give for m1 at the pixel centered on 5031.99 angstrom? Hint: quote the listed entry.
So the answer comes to 18.6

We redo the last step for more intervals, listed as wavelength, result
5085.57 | 17.37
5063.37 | 17.35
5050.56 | 17.29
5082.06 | 14.47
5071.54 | 15.64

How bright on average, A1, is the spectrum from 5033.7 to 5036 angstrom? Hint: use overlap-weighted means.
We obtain 17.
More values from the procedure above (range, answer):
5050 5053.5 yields 17.2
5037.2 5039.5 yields 15.8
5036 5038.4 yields 16.4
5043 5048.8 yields 16.6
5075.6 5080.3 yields 16.4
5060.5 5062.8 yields 17.2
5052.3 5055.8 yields 17.1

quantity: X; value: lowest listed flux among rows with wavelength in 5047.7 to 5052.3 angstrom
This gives 17.04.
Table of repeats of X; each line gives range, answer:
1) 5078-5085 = 14.47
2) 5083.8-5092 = 16.15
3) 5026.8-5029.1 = 15.36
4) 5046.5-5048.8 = 17.15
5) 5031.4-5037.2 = 16.69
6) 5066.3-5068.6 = 17.47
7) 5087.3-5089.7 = 18.12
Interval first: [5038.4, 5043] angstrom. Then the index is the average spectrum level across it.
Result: 14.8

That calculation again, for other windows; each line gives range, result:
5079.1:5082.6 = 15.2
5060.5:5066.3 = 17.4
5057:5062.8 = 17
